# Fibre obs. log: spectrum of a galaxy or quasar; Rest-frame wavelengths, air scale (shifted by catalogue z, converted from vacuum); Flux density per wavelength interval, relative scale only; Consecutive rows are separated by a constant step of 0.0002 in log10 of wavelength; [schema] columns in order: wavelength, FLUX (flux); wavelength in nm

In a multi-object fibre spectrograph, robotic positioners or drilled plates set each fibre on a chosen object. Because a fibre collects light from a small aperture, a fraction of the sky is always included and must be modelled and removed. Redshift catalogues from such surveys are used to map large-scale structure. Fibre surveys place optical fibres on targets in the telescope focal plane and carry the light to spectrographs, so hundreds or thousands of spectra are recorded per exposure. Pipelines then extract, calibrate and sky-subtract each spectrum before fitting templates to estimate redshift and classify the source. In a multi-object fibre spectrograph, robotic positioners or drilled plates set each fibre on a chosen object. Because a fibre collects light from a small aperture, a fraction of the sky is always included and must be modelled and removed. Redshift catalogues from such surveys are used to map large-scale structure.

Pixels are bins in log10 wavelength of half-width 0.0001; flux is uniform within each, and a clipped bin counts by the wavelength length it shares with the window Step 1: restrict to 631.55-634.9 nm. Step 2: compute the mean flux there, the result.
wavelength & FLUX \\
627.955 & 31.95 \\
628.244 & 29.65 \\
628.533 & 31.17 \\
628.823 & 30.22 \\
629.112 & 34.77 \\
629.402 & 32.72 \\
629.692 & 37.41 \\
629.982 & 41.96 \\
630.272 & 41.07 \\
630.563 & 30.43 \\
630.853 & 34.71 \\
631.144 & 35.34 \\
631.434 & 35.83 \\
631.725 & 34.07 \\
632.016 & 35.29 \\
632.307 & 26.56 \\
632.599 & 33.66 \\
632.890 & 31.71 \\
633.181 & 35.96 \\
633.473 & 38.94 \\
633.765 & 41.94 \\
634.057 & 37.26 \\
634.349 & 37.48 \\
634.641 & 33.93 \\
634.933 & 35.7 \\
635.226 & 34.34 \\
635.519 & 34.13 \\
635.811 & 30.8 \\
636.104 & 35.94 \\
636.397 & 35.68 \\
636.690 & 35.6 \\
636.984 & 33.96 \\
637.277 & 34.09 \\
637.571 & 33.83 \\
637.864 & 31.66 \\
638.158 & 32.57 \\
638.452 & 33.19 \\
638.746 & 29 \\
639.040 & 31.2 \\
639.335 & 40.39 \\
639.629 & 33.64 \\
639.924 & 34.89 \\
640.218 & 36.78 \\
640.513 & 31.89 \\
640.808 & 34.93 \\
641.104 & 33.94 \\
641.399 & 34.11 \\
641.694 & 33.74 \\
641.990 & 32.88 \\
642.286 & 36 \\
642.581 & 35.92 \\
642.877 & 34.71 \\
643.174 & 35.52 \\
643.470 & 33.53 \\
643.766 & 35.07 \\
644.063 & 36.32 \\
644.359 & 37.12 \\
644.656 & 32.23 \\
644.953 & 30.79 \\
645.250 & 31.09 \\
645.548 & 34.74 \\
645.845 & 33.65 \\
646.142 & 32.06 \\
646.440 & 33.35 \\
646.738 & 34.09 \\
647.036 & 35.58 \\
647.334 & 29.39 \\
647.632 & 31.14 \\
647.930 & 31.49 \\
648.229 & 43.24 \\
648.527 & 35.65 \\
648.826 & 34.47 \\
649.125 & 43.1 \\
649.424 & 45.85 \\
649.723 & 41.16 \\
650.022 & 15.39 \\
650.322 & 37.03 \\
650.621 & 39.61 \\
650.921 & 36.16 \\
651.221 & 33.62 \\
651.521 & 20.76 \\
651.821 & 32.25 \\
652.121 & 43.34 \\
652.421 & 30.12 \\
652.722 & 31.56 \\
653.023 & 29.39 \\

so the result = 35.2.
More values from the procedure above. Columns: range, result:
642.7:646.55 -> 33.9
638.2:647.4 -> 34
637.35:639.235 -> 32.2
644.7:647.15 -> 33.1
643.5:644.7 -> 35.3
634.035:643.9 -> 34.3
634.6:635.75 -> 34.3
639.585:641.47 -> 34.4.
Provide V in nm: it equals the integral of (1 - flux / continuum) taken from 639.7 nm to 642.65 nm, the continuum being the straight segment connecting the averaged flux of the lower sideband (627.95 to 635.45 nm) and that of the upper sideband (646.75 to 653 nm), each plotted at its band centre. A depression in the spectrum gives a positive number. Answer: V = 0.014 nm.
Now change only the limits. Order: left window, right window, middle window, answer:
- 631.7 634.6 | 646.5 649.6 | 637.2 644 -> 0.33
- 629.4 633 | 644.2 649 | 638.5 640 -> 0.02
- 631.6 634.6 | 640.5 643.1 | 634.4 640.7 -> 0.14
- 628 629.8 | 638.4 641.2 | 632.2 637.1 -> -0.25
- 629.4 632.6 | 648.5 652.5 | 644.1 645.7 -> 0.07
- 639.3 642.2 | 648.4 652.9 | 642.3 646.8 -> 0.06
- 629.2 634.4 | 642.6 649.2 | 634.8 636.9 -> 0.04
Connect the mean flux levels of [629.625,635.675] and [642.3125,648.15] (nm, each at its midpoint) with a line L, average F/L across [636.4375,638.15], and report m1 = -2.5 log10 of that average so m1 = 0.03 mag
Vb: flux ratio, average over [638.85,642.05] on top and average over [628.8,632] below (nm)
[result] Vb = 0.97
